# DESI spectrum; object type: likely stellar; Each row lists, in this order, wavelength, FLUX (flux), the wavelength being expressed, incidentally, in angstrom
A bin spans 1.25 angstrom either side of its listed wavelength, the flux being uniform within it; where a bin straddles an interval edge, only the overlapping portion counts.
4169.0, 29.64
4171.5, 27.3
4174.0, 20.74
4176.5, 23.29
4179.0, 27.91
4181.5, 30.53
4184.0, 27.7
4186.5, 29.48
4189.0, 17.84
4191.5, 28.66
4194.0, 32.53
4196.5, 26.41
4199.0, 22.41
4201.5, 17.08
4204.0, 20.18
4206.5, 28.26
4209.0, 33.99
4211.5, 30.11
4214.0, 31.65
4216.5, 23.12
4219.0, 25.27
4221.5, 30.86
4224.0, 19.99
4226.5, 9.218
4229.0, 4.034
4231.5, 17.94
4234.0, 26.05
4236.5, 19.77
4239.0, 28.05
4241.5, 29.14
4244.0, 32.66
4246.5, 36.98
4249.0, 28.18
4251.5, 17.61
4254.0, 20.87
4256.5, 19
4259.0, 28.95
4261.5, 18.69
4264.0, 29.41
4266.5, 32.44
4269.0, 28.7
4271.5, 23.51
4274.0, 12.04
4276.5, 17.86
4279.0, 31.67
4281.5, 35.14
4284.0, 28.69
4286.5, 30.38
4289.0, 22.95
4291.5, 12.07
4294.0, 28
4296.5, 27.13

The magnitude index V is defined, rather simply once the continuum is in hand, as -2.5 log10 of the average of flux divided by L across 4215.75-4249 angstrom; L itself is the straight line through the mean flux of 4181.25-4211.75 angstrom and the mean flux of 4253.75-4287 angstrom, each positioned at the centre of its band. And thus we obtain 0.11 mag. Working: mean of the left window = 26.3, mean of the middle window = 23.5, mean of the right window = 25.6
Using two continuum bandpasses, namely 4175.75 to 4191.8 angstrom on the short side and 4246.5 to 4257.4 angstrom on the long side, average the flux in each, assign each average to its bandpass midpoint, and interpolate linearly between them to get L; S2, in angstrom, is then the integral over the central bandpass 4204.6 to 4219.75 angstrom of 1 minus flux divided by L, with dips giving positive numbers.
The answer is -2.0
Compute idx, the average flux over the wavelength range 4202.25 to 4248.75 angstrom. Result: 24.8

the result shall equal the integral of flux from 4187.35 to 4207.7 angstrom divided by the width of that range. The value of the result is 24.3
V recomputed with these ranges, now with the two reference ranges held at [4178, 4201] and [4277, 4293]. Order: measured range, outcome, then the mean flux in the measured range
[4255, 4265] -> 0.116 mag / 23.8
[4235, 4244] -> -0.003 mag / 26.6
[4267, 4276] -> 0.199 mag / 22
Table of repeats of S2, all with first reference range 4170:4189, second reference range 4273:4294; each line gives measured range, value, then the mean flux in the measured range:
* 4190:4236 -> 3.4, 23.7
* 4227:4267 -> 1.5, 23.9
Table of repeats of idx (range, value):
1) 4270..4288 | 25.6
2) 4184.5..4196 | 27.1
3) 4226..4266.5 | 23.5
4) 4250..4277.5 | 22.7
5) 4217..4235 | 19.1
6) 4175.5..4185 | 27.5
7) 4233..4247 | 28.4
